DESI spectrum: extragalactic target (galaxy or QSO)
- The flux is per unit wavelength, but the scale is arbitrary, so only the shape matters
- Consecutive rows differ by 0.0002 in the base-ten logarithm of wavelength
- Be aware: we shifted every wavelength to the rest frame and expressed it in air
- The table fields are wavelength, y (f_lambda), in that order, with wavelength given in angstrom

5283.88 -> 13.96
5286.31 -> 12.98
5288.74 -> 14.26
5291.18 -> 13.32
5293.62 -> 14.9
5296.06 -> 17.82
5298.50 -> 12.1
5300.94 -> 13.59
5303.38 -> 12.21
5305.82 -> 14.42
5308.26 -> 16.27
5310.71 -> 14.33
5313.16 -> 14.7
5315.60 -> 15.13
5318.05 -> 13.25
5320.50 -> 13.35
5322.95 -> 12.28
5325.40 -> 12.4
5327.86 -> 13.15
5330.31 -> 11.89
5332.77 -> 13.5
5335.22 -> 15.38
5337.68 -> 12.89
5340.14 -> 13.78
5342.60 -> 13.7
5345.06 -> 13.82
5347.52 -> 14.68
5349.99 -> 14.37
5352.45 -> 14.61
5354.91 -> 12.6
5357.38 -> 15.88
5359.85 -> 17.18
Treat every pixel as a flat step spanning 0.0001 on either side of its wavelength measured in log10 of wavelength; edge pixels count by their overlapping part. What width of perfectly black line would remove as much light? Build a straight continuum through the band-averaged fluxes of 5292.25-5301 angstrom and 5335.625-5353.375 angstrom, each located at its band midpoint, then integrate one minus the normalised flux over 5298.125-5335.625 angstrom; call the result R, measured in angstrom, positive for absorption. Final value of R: 2.1 angstrom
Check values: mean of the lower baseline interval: 14.7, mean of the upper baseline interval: 14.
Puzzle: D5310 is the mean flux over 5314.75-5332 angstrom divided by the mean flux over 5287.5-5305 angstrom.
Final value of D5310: 0.93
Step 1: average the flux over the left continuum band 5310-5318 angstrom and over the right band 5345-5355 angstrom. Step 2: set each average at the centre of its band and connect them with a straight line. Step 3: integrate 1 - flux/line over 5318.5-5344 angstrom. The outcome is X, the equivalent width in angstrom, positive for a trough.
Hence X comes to 2.0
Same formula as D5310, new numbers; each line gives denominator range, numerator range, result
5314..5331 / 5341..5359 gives 1.09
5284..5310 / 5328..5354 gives 0.97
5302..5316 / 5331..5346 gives 0.95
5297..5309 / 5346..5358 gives 1.05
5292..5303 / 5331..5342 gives 0.96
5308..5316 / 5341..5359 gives 0.96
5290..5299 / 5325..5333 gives 0.86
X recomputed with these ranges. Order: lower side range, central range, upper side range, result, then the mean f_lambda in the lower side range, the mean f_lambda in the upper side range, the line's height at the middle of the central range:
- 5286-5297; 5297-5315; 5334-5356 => 0.57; 14.7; 14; 14.5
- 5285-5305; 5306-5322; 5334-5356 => -0.60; 13.9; 14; 13.9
